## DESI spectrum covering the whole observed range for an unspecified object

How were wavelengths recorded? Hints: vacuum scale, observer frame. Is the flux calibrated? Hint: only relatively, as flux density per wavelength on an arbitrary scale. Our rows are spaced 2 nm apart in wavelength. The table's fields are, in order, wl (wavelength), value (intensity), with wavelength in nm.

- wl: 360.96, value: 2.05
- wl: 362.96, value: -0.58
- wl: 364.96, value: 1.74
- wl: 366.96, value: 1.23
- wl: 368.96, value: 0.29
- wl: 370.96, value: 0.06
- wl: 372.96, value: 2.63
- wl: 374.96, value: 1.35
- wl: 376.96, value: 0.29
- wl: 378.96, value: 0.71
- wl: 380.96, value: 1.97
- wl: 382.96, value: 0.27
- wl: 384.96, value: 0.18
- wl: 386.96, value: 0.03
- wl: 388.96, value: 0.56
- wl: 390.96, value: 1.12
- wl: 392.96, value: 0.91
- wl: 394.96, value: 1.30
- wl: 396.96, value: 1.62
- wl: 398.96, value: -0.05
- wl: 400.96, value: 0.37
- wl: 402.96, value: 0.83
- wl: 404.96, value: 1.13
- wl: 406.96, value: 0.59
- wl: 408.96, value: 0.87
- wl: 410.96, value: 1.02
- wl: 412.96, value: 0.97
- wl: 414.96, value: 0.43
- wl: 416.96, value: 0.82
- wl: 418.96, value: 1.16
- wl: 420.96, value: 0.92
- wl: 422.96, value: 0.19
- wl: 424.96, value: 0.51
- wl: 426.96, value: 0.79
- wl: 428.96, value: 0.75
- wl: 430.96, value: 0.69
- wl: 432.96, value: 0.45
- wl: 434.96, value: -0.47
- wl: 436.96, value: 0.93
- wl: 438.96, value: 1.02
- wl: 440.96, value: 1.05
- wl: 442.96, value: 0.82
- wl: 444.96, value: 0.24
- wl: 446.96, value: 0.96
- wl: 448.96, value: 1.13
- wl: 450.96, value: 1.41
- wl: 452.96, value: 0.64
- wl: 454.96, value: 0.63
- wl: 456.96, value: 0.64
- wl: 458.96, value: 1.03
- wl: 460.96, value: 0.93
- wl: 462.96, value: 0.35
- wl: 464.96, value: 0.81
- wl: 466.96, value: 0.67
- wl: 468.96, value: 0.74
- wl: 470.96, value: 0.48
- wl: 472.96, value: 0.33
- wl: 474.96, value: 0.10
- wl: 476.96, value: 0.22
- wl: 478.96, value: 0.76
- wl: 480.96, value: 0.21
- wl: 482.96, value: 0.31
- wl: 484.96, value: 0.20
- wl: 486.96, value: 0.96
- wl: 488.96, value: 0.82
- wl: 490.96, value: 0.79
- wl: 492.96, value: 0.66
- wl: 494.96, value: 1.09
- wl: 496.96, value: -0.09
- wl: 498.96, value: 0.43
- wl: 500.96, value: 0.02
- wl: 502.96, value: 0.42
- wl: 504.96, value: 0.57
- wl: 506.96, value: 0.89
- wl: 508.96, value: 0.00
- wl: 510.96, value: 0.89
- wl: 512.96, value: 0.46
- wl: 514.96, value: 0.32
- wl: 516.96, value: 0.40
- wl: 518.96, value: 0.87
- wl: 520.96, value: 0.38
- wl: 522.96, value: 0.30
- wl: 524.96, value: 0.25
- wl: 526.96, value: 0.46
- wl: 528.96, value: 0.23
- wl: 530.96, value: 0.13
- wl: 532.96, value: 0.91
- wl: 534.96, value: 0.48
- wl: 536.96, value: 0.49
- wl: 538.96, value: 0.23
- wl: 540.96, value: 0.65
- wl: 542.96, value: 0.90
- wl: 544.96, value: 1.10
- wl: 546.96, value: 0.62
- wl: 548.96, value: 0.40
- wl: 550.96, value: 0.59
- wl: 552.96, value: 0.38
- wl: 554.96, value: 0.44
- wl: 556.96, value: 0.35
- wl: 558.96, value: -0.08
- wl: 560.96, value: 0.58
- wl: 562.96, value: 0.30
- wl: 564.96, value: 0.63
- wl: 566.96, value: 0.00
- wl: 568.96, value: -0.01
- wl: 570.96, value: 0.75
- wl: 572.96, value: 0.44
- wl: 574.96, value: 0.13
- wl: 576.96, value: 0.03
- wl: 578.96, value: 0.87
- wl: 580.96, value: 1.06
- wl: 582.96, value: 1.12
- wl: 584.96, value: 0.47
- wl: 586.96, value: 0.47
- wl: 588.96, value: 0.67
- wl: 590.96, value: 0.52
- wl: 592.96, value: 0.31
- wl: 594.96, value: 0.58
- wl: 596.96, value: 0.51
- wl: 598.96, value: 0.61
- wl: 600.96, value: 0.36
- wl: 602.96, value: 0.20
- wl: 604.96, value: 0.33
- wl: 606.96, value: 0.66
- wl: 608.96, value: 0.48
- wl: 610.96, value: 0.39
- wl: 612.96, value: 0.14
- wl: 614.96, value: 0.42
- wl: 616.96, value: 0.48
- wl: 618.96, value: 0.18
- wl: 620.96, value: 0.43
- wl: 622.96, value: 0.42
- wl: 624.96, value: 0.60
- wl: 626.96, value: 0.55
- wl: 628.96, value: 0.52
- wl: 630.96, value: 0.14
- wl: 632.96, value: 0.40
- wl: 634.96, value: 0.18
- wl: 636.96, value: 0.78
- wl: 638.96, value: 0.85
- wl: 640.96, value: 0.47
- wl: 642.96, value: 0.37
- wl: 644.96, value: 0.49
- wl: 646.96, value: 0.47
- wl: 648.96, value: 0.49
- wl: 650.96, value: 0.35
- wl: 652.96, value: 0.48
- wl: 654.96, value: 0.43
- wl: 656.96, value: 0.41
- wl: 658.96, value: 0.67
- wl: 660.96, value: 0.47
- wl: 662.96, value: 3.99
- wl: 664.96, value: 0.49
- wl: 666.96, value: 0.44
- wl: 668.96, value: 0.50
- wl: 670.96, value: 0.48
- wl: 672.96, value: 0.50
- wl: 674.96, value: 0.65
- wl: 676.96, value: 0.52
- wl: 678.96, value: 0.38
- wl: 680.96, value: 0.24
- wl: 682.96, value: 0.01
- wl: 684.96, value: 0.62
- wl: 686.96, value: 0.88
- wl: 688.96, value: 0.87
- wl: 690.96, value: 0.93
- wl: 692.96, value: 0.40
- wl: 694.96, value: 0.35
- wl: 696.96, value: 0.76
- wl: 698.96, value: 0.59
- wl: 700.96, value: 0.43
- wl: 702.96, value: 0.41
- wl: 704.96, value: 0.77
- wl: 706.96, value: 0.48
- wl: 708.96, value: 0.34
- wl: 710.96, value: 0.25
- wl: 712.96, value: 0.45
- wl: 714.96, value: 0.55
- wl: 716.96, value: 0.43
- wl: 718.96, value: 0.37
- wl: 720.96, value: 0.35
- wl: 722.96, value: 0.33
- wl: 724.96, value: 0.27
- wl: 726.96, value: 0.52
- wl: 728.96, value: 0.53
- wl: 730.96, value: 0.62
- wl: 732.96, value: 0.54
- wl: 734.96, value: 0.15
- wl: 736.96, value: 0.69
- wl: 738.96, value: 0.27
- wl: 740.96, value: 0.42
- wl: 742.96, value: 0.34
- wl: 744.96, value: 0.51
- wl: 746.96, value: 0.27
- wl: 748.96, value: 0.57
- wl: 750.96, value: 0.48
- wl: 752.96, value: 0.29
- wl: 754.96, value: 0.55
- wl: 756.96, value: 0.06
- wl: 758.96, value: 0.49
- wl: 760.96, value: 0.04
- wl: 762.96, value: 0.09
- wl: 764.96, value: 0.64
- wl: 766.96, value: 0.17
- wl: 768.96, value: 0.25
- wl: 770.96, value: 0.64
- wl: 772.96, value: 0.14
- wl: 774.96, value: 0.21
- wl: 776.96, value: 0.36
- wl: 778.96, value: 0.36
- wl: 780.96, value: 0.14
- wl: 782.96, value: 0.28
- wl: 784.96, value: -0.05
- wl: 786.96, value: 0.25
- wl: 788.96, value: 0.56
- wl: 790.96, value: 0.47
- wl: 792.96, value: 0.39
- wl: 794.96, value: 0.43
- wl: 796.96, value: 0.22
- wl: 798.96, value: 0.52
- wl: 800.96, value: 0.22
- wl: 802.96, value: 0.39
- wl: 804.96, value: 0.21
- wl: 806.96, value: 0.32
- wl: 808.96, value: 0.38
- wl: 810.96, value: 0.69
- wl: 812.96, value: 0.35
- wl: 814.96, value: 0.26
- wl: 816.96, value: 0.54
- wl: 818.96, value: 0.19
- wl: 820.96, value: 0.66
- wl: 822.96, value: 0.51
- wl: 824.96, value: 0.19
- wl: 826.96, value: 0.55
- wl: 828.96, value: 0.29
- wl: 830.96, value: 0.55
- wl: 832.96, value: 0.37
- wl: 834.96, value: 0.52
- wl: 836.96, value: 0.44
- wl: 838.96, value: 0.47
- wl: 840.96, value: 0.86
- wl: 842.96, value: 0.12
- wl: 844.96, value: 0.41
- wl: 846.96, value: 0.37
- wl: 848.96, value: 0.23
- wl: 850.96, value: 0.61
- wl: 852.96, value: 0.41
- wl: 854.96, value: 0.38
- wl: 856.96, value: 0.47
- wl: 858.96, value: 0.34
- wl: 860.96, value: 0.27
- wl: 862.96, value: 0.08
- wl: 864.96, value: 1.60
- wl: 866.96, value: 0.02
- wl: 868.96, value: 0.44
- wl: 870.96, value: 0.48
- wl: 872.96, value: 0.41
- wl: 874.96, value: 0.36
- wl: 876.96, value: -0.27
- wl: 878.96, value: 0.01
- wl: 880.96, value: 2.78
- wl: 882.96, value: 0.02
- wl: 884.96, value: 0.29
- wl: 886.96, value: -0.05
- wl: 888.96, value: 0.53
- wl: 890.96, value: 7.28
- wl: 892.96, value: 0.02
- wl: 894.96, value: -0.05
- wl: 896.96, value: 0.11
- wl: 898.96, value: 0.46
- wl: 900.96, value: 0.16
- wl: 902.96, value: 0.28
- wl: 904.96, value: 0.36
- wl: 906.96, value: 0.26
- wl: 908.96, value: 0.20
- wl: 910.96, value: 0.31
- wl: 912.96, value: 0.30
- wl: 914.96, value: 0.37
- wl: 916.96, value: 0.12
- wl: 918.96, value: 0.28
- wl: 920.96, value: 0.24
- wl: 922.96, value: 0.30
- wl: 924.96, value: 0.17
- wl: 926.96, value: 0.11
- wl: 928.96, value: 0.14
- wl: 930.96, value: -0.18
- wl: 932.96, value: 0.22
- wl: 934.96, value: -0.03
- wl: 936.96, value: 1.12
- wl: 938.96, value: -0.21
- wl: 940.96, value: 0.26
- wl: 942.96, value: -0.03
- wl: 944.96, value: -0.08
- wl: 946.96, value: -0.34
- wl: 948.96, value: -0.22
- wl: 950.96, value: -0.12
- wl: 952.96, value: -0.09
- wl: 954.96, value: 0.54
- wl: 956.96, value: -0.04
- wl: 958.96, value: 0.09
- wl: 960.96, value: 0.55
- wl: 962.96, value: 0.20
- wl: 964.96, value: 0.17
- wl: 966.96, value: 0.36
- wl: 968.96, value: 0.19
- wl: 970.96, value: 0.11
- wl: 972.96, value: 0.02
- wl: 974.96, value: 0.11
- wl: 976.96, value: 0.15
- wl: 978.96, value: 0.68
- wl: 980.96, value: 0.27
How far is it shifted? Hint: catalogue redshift 0.778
